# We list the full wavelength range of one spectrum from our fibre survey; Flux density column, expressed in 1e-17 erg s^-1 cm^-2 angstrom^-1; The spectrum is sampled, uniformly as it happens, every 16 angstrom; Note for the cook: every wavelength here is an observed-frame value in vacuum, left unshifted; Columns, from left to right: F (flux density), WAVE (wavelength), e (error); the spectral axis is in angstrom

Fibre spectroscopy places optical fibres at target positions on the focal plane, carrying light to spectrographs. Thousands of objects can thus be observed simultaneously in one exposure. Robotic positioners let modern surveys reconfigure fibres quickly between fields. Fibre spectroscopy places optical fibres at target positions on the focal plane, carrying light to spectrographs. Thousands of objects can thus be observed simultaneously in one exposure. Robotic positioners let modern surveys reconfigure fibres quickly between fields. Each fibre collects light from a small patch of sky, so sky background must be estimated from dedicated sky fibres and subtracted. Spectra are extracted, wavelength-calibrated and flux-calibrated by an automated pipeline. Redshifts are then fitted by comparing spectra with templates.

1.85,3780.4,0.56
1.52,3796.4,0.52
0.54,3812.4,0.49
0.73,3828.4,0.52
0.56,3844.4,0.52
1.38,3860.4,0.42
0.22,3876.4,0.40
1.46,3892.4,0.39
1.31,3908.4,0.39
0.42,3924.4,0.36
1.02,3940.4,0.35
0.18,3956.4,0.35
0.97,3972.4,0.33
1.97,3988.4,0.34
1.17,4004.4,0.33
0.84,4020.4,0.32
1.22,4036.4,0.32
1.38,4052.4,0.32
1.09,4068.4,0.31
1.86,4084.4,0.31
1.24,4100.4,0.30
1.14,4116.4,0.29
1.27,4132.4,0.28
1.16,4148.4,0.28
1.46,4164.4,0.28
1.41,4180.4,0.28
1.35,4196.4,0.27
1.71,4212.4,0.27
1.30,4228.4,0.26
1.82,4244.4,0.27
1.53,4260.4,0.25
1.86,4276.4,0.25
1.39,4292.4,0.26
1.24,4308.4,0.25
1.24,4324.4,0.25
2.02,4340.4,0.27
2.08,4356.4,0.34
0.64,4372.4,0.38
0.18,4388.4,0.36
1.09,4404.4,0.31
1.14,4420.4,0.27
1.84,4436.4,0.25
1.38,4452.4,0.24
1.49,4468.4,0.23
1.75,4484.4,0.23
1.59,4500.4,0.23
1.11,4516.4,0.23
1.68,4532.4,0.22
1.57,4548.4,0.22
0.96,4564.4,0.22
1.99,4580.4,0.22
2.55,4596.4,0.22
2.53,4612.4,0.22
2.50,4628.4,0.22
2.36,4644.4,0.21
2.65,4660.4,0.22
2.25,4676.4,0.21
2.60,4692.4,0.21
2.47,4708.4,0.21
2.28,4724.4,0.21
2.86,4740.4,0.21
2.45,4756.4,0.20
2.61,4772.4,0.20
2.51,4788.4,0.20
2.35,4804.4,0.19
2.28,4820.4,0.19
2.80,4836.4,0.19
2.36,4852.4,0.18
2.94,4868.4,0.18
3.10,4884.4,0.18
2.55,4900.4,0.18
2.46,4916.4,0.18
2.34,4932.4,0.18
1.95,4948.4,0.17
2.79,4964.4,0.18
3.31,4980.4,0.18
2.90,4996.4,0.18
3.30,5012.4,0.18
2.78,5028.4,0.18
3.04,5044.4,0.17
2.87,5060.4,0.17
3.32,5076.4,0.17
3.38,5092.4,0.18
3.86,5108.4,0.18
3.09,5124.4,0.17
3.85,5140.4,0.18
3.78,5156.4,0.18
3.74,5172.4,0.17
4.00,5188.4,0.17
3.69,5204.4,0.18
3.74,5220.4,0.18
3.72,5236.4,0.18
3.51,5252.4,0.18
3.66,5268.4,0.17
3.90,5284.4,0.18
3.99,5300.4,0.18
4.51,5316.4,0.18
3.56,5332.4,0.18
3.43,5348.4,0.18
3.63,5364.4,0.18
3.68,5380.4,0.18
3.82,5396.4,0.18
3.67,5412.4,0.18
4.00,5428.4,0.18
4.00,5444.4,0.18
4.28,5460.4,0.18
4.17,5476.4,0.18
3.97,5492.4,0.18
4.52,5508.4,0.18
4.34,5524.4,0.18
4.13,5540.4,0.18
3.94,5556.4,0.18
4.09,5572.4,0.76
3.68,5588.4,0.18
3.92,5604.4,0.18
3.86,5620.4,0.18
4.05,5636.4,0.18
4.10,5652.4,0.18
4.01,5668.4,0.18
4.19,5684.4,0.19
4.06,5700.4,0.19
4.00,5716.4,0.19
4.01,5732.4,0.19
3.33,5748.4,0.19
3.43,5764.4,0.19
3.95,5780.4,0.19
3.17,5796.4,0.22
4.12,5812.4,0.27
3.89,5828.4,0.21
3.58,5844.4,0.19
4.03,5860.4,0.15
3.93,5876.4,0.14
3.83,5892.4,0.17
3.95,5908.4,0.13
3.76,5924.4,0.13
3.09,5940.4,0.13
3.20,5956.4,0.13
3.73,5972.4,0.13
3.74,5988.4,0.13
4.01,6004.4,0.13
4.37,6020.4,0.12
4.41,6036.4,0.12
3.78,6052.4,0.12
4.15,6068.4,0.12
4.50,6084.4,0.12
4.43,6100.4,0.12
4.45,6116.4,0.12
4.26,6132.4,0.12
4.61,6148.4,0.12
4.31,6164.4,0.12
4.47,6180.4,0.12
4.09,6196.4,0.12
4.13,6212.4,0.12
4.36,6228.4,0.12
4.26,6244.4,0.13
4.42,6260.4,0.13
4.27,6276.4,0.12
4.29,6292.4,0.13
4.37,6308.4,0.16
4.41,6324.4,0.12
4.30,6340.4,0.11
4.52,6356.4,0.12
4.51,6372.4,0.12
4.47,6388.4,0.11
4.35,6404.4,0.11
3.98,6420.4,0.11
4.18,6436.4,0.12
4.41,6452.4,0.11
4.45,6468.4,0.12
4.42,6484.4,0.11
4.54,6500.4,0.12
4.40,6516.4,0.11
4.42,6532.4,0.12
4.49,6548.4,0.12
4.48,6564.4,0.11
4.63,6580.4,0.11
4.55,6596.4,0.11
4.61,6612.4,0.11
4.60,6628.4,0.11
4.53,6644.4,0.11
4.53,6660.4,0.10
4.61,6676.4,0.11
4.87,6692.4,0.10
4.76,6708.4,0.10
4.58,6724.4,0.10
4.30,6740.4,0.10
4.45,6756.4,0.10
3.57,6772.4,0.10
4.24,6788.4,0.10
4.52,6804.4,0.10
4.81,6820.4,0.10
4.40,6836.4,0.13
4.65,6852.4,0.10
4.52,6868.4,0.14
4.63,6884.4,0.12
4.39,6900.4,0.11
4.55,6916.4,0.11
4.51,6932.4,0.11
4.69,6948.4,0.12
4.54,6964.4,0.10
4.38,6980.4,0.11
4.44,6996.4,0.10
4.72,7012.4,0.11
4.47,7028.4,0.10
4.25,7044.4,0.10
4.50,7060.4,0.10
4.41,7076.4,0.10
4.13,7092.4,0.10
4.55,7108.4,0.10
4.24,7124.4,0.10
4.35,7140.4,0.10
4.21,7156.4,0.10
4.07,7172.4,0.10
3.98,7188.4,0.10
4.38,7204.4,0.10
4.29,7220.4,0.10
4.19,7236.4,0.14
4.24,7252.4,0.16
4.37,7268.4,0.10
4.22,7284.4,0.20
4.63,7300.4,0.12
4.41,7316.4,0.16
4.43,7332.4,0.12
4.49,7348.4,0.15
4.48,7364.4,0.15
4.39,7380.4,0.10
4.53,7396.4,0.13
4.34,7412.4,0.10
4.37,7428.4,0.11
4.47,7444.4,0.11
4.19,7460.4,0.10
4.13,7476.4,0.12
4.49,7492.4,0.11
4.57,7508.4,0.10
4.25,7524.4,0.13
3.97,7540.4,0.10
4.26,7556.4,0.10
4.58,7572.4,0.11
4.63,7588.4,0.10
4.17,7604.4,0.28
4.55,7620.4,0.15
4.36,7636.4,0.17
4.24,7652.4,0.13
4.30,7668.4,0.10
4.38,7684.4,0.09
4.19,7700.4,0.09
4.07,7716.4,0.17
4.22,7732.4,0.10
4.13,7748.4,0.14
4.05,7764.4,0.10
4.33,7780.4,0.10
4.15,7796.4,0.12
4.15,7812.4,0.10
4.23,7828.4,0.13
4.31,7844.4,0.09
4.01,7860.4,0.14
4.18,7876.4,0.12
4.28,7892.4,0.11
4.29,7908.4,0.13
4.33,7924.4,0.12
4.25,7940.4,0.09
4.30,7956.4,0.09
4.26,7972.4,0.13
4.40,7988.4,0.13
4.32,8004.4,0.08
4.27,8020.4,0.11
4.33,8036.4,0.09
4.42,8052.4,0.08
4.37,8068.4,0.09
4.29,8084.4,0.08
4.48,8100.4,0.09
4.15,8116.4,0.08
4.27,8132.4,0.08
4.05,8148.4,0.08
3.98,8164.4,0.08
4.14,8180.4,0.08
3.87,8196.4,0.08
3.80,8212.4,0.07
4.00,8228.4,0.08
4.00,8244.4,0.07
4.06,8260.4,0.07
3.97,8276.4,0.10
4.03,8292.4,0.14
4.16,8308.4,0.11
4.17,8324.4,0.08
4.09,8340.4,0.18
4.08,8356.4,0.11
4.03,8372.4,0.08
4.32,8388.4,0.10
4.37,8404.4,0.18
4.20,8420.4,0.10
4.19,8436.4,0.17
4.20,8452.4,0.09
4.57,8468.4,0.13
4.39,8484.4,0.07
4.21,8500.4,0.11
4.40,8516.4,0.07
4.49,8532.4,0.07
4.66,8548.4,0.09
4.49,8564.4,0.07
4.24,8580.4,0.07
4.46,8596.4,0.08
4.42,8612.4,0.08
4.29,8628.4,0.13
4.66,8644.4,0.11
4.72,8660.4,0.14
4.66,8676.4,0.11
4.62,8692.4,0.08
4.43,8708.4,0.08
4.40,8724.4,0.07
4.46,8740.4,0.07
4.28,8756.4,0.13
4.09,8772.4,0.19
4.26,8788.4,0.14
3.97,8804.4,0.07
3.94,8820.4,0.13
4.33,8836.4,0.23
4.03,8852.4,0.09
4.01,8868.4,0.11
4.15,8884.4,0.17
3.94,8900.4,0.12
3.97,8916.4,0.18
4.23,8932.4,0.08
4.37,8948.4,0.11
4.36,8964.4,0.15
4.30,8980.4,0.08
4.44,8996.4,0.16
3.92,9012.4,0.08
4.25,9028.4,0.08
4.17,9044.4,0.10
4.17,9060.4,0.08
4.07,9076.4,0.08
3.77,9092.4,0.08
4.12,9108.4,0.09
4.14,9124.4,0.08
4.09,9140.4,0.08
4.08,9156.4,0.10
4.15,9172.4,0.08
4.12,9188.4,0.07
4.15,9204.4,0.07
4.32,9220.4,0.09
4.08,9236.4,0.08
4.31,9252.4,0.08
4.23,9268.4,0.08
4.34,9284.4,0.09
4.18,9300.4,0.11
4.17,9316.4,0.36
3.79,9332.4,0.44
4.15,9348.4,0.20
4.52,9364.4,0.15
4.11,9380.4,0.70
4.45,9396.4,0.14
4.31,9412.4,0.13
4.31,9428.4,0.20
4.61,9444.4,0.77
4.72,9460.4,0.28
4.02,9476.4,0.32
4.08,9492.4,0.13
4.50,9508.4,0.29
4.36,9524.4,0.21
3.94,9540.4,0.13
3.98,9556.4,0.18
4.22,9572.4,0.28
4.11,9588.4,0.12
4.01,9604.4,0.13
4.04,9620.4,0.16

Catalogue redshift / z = 0.15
